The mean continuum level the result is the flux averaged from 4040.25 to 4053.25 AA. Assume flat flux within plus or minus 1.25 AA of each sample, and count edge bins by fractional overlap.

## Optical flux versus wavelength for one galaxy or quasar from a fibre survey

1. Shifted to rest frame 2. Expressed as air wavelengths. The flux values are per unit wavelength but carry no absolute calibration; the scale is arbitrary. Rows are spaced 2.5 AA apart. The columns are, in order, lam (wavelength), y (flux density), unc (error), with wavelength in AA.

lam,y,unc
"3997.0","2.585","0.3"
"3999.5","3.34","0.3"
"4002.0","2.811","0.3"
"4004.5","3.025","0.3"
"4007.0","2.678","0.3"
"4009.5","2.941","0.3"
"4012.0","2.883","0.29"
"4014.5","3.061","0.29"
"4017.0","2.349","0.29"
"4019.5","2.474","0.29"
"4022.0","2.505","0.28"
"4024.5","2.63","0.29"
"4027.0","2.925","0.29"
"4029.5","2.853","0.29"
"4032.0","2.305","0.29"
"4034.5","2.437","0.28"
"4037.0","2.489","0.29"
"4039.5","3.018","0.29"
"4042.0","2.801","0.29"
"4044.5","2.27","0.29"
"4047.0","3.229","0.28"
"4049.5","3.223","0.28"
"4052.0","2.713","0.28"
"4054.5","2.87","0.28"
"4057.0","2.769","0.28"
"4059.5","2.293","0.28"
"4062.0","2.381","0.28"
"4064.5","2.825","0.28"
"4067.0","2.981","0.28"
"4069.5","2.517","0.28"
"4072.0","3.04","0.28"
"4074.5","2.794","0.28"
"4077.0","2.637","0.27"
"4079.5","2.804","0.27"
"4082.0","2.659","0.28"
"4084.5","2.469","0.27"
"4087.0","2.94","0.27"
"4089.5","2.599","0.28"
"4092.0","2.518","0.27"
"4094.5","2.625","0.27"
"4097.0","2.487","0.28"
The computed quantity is 2.85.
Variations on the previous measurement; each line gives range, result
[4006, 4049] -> 2.71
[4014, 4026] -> 2.58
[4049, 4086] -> 2.72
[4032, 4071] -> 2.71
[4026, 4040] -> 2.65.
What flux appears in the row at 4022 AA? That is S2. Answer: 2.505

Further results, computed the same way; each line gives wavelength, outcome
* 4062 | 2.381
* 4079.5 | 2.804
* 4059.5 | 2.293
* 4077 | 2.637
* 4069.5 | 2.517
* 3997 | 2.585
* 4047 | 3.229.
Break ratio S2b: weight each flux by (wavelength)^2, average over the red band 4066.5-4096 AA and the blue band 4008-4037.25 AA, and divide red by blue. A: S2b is 1.05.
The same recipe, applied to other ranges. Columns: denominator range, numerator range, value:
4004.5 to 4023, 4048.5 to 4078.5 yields 1.04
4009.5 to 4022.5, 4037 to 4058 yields 1.07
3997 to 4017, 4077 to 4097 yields 0.95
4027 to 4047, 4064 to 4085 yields 1.06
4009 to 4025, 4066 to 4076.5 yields 1.08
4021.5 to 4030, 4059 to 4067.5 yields 0.97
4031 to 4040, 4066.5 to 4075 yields 1.13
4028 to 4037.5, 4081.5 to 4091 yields 1.08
